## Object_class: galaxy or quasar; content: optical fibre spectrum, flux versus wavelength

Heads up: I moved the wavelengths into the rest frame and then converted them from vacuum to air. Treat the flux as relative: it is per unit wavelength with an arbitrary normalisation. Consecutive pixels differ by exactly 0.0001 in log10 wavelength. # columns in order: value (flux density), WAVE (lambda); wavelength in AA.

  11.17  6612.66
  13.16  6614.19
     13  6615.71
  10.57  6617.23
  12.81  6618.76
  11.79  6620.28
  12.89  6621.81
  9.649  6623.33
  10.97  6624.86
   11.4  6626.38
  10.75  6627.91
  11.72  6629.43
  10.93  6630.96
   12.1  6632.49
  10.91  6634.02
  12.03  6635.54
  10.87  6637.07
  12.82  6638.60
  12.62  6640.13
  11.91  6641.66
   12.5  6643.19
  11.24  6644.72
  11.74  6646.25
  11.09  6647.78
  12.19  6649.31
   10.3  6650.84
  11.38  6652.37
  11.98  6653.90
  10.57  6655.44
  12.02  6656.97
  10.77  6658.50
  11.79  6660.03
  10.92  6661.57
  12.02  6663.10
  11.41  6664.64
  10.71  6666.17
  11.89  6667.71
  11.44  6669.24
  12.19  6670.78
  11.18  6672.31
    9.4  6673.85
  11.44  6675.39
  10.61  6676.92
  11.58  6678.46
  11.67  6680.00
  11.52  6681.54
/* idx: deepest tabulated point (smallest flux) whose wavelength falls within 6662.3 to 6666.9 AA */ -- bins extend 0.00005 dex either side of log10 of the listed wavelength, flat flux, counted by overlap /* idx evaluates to 10.71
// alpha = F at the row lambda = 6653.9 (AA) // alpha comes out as 11.98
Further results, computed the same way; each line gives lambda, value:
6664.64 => 11.41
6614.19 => 13.16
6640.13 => 12.62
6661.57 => 10.92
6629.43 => 11.72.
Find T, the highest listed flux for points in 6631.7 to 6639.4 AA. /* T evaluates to 12.82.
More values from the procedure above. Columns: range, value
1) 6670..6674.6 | 12.19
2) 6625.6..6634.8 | 12.1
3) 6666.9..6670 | 11.89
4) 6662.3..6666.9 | 12.02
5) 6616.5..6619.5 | 12.81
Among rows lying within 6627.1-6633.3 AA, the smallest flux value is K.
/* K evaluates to 10.75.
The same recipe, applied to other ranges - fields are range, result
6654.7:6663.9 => 10.57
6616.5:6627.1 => 9.649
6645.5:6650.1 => 11.09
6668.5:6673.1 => 11.18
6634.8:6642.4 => 10.87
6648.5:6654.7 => 10.3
